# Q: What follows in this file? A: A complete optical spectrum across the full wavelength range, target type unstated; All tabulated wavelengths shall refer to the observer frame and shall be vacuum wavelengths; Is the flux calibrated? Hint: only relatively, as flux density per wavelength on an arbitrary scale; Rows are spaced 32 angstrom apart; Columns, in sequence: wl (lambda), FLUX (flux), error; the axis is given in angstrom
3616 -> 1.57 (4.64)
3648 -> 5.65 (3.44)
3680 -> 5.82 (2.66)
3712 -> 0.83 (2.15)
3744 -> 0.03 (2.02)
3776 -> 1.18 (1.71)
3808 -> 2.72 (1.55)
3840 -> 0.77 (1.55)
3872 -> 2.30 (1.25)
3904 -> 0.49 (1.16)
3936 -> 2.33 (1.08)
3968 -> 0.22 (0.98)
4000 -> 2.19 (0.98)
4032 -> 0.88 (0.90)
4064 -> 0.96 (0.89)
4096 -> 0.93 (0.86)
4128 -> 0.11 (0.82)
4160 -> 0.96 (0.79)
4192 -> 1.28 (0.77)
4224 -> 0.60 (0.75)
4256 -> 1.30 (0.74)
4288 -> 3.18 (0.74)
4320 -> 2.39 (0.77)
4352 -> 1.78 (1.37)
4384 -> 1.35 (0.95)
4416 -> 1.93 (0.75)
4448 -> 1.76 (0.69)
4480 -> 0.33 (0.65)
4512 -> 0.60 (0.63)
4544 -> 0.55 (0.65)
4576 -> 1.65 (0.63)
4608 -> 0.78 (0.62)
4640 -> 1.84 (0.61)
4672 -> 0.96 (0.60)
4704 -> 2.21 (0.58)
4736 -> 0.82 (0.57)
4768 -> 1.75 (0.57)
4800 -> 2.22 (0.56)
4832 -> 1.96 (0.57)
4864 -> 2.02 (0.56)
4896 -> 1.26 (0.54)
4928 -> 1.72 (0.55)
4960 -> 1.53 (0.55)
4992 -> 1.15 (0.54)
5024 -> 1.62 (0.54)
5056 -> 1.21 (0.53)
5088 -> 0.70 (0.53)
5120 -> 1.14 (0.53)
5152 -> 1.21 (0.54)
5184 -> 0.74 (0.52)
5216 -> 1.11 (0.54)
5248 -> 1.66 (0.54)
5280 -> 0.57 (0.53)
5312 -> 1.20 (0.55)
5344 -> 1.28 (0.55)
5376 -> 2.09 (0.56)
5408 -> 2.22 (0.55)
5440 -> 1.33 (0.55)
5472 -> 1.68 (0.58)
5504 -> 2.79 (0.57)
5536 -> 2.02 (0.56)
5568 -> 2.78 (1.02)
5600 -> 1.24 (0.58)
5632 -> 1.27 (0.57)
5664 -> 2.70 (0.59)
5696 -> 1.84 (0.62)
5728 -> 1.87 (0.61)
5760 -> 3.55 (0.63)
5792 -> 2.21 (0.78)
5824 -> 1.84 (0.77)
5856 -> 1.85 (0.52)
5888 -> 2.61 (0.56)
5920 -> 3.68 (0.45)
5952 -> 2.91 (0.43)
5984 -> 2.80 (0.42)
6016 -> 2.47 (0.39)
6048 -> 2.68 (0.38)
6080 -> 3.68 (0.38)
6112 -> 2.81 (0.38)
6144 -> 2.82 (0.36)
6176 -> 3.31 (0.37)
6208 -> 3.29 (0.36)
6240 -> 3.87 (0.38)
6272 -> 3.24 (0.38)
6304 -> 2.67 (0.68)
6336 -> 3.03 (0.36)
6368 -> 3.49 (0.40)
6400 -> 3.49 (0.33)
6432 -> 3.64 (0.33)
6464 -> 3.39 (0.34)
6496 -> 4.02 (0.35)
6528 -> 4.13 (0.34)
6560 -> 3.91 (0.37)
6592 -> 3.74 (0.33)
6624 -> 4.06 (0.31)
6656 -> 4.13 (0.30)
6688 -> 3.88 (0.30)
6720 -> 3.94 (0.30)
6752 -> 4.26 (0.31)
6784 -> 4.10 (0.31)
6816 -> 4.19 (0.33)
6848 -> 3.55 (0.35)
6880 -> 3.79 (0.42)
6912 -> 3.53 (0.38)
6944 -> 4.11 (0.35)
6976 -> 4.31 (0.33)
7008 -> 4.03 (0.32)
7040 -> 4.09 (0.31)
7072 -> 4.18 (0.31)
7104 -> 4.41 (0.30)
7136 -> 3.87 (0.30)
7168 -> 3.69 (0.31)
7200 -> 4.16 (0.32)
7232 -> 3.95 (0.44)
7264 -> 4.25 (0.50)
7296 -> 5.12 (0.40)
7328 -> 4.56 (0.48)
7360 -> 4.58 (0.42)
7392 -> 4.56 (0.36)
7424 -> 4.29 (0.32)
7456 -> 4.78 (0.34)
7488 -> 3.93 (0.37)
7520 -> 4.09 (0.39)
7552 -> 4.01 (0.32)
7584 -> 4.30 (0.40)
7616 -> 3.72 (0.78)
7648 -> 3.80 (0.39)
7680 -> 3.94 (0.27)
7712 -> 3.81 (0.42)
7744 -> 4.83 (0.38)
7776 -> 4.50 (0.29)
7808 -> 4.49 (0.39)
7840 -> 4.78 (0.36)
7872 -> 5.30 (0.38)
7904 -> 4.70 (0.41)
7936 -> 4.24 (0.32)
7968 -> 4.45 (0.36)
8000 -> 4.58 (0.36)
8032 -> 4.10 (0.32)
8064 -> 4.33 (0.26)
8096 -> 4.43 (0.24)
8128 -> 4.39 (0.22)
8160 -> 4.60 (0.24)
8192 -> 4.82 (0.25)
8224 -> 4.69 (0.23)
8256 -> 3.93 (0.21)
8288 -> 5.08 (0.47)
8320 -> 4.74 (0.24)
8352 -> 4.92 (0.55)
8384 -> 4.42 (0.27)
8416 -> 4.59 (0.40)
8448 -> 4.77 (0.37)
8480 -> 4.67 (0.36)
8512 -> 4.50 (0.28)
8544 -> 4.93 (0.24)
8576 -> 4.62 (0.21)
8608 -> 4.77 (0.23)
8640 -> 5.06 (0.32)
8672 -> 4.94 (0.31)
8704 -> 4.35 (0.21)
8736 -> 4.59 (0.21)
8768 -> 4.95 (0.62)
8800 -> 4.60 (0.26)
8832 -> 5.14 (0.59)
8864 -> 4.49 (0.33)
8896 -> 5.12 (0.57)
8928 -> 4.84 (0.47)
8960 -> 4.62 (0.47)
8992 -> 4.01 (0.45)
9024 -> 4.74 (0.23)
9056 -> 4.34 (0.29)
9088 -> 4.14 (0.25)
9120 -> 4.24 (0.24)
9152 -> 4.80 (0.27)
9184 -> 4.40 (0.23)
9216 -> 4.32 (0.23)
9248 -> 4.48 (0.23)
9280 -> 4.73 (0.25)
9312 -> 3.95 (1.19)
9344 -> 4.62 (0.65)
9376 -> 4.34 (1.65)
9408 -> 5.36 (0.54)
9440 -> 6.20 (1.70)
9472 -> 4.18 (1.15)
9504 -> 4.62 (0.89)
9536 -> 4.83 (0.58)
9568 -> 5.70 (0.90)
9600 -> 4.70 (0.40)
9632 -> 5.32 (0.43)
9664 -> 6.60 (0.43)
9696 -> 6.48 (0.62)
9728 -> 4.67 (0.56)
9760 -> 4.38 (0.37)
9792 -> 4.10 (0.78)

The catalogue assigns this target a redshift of 0.474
